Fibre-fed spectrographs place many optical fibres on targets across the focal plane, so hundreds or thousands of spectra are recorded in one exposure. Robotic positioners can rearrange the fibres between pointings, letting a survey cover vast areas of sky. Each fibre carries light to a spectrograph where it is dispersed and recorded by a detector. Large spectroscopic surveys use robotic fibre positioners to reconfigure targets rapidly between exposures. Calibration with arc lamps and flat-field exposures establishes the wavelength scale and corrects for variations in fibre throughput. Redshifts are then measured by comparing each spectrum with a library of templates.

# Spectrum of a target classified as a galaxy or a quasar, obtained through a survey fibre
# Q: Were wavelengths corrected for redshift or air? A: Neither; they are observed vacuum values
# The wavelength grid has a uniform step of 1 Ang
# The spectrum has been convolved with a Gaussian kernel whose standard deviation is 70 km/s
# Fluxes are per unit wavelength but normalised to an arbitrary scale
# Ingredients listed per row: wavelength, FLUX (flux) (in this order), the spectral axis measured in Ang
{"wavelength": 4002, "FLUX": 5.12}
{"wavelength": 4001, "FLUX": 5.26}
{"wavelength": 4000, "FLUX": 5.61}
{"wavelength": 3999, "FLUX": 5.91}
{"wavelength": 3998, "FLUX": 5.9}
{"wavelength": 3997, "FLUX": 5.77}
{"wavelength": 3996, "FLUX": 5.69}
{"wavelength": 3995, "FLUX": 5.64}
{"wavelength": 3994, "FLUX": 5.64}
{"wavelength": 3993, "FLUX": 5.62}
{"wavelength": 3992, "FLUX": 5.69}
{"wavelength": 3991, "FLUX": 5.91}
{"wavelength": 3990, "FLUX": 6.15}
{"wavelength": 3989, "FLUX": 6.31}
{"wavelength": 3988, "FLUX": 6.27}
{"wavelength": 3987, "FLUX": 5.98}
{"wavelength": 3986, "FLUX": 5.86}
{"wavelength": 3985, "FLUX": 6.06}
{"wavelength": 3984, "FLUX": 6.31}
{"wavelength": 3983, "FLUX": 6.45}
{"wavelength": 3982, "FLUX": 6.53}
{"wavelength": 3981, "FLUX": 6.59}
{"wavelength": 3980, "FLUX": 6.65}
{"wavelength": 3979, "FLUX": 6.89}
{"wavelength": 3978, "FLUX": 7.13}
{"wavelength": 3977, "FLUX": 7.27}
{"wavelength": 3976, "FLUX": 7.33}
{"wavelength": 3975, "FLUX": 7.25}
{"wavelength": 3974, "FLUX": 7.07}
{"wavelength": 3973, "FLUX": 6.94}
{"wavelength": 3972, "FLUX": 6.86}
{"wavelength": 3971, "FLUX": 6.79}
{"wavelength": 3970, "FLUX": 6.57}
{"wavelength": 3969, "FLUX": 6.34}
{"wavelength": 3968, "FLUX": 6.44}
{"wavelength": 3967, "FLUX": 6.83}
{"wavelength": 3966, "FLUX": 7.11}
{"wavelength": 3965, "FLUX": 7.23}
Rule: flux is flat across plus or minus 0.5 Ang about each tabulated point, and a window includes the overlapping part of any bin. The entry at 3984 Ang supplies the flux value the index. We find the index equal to 6.31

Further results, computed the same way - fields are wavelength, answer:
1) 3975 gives 7.25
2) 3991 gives 5.91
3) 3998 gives 5.9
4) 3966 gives 7.11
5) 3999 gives 5.91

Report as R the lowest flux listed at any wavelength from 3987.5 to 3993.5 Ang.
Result 5.62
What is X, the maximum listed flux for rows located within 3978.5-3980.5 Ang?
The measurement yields 6.89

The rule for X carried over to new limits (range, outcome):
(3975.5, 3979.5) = 7.33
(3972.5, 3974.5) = 7.07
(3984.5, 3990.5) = 6.31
